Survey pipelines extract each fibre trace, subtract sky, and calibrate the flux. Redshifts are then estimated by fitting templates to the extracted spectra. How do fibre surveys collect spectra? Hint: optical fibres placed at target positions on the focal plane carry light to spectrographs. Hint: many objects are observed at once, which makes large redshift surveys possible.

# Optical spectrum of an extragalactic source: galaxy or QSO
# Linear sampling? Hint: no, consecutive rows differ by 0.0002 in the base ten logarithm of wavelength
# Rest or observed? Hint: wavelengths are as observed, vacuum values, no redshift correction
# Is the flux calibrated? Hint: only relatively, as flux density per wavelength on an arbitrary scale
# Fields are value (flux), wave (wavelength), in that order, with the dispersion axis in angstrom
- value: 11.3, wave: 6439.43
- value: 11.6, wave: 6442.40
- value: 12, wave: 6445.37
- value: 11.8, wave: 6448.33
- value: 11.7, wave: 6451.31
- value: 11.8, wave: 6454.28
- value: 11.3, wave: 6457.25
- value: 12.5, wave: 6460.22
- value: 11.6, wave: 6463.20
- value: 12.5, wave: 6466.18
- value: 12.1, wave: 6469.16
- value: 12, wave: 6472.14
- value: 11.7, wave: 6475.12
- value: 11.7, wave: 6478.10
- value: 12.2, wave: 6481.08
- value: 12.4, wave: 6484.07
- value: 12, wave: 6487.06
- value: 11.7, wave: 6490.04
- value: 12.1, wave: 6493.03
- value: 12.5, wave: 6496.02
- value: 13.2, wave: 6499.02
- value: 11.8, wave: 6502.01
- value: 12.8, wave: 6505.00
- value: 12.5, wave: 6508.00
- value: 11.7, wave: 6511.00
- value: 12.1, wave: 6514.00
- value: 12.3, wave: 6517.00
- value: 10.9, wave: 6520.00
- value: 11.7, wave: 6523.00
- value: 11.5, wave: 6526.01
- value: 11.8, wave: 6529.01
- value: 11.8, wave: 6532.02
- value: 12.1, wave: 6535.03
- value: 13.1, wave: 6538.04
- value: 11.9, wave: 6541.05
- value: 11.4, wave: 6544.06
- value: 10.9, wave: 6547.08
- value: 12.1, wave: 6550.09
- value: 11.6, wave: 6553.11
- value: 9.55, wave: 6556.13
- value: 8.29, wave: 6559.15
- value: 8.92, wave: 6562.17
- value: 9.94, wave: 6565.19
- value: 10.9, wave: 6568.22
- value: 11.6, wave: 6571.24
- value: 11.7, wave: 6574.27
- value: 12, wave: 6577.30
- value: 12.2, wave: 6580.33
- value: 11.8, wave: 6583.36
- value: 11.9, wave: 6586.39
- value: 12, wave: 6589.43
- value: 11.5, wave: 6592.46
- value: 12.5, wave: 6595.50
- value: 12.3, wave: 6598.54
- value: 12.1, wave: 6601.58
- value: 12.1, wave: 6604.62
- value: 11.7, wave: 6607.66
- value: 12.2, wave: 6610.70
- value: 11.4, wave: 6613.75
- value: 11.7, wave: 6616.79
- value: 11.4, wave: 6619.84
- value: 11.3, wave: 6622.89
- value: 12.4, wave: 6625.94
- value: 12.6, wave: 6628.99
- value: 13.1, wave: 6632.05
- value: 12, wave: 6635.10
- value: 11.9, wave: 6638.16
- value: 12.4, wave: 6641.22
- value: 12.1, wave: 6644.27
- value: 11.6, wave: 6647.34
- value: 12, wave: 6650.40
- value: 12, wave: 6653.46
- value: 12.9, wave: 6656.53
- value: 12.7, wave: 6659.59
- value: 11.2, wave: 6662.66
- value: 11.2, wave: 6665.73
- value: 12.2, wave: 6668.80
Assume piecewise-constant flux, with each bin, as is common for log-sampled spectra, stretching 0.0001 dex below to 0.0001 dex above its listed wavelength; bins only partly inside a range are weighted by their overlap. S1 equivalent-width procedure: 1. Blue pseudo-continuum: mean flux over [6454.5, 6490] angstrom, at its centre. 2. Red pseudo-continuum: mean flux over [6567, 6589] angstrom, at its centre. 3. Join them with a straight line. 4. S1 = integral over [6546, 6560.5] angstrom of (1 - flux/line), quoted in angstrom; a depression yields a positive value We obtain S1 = 1.6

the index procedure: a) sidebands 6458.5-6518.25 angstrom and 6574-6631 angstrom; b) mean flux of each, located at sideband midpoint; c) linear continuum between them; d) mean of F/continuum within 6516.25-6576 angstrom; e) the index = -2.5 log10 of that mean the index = 0.08 mag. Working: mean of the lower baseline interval 12.2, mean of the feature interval 11.2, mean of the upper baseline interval 12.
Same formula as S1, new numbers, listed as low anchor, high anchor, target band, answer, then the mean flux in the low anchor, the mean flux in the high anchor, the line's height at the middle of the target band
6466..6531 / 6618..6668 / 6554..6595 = 3.6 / 12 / 12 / 12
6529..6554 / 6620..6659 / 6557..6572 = 2.6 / 11.9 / 12.2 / 11.9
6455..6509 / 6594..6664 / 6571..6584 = 0.2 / 12.1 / 12.1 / 12.1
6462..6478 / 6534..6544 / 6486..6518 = -0.4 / 12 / 12.2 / 12.1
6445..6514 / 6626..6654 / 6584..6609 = 0.3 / 12.1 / 12.2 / 12.2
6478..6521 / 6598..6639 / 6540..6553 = 0.6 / 12.2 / 12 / 12.1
